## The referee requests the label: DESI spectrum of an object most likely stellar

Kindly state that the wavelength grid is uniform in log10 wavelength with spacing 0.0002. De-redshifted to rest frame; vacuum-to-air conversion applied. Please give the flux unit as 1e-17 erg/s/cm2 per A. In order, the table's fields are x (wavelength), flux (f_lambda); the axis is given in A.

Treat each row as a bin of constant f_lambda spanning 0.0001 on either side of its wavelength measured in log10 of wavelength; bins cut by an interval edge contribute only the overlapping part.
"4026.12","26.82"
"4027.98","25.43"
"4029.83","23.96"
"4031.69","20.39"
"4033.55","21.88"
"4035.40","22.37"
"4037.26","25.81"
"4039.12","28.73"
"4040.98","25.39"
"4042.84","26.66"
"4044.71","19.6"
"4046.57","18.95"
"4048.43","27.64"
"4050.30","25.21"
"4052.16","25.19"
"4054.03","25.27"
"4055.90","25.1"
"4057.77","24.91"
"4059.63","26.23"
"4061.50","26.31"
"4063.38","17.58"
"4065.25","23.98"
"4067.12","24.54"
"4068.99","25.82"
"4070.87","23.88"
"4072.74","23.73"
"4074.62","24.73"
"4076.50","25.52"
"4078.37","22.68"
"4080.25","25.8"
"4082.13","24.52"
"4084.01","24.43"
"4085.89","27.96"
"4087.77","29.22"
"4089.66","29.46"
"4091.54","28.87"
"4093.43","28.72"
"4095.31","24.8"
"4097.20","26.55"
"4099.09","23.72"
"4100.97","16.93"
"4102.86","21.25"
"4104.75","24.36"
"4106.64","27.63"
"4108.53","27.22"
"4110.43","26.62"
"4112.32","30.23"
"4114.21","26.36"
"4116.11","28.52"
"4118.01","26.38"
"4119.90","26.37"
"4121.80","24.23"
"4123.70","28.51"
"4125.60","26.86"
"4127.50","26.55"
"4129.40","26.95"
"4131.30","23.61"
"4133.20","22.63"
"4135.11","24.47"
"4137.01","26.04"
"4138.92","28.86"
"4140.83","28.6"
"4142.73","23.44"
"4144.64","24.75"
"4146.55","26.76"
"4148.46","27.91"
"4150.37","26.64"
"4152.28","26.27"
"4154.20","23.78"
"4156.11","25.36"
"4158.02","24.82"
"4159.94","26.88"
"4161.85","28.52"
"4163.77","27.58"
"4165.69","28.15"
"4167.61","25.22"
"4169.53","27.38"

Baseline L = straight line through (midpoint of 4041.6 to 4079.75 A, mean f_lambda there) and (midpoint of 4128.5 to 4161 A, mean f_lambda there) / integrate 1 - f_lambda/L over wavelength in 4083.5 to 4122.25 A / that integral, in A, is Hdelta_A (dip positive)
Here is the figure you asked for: -1.93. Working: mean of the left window 24.2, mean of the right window 25.8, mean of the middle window 26.2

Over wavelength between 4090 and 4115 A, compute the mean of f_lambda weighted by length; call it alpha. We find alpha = 25.7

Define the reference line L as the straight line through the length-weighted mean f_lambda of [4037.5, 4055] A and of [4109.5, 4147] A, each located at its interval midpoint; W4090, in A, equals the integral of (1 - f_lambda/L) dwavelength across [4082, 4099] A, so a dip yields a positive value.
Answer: -1.0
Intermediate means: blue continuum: 24.8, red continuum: 26.3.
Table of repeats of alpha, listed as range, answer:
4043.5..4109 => 24.8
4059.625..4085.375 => 24.3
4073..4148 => 25.9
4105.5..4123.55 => 27.1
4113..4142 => 26.3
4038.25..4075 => 24.5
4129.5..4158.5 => 25.7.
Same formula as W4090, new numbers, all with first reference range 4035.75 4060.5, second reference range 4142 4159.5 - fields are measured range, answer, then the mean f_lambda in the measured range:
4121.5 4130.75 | -0.45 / 26.7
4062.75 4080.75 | 0.85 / 23.9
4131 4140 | 0.07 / 25.3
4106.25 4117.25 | -1.05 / 27.7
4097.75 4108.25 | 0.86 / 23.2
